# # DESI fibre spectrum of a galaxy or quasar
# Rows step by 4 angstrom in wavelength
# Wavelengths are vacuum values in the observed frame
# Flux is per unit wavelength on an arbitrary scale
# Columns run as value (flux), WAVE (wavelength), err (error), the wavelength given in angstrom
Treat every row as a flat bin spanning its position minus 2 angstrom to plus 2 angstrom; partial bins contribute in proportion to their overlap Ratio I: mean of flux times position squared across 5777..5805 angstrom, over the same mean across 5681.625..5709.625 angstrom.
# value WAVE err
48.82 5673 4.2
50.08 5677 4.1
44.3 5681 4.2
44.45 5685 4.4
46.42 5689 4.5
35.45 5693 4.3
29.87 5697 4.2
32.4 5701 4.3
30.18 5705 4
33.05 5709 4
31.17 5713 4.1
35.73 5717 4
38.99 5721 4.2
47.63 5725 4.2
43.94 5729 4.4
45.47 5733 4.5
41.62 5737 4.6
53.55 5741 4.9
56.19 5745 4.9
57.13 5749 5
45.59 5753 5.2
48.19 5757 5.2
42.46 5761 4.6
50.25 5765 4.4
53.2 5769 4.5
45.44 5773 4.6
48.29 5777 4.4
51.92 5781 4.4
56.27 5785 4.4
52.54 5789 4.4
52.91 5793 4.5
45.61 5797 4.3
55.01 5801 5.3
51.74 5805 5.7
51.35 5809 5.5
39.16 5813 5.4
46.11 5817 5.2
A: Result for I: 1.5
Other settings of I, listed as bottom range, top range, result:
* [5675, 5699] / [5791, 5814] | 1.24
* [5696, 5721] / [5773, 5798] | 1.60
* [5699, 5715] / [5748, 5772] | 1.57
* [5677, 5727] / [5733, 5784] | 1.33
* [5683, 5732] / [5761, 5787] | 1.37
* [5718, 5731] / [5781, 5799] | 1.24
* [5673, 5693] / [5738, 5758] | 1.17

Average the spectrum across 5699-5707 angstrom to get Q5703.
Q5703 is 31.3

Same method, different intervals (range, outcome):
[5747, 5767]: 48.7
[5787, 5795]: 52.7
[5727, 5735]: 44.7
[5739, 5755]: 53.1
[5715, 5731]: 41.6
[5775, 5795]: 52.4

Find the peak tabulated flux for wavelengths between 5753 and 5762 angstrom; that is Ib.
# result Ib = 48.19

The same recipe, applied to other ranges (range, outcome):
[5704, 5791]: 57.13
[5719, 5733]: 47.63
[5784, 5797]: 56.27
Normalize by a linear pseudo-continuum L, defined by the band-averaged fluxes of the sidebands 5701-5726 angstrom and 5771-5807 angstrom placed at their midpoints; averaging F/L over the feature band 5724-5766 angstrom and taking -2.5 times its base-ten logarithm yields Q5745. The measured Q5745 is -0.16 mag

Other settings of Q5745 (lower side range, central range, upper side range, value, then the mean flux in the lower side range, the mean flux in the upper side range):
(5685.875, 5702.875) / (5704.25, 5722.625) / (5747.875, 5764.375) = 0.18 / 36.6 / 48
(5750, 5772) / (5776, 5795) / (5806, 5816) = -0.12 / 48.2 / 46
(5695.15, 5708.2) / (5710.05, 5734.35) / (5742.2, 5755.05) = 0.02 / 31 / 53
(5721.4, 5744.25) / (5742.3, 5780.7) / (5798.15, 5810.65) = -0.02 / 46.5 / 52.3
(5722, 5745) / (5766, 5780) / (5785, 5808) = 0.02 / 47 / 52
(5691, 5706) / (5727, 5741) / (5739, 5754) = 0.07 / 32.1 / 53.6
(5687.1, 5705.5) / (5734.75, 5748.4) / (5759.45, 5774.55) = -0.17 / 35.2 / 48.1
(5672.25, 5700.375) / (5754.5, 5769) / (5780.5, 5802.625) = 0.04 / 42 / 52.4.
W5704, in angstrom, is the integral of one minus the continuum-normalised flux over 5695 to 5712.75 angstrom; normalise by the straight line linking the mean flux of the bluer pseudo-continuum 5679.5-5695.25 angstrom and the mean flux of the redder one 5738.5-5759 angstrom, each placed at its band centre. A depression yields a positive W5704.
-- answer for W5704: 5.4 angstrom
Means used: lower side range 42.4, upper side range 51.9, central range 31.4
